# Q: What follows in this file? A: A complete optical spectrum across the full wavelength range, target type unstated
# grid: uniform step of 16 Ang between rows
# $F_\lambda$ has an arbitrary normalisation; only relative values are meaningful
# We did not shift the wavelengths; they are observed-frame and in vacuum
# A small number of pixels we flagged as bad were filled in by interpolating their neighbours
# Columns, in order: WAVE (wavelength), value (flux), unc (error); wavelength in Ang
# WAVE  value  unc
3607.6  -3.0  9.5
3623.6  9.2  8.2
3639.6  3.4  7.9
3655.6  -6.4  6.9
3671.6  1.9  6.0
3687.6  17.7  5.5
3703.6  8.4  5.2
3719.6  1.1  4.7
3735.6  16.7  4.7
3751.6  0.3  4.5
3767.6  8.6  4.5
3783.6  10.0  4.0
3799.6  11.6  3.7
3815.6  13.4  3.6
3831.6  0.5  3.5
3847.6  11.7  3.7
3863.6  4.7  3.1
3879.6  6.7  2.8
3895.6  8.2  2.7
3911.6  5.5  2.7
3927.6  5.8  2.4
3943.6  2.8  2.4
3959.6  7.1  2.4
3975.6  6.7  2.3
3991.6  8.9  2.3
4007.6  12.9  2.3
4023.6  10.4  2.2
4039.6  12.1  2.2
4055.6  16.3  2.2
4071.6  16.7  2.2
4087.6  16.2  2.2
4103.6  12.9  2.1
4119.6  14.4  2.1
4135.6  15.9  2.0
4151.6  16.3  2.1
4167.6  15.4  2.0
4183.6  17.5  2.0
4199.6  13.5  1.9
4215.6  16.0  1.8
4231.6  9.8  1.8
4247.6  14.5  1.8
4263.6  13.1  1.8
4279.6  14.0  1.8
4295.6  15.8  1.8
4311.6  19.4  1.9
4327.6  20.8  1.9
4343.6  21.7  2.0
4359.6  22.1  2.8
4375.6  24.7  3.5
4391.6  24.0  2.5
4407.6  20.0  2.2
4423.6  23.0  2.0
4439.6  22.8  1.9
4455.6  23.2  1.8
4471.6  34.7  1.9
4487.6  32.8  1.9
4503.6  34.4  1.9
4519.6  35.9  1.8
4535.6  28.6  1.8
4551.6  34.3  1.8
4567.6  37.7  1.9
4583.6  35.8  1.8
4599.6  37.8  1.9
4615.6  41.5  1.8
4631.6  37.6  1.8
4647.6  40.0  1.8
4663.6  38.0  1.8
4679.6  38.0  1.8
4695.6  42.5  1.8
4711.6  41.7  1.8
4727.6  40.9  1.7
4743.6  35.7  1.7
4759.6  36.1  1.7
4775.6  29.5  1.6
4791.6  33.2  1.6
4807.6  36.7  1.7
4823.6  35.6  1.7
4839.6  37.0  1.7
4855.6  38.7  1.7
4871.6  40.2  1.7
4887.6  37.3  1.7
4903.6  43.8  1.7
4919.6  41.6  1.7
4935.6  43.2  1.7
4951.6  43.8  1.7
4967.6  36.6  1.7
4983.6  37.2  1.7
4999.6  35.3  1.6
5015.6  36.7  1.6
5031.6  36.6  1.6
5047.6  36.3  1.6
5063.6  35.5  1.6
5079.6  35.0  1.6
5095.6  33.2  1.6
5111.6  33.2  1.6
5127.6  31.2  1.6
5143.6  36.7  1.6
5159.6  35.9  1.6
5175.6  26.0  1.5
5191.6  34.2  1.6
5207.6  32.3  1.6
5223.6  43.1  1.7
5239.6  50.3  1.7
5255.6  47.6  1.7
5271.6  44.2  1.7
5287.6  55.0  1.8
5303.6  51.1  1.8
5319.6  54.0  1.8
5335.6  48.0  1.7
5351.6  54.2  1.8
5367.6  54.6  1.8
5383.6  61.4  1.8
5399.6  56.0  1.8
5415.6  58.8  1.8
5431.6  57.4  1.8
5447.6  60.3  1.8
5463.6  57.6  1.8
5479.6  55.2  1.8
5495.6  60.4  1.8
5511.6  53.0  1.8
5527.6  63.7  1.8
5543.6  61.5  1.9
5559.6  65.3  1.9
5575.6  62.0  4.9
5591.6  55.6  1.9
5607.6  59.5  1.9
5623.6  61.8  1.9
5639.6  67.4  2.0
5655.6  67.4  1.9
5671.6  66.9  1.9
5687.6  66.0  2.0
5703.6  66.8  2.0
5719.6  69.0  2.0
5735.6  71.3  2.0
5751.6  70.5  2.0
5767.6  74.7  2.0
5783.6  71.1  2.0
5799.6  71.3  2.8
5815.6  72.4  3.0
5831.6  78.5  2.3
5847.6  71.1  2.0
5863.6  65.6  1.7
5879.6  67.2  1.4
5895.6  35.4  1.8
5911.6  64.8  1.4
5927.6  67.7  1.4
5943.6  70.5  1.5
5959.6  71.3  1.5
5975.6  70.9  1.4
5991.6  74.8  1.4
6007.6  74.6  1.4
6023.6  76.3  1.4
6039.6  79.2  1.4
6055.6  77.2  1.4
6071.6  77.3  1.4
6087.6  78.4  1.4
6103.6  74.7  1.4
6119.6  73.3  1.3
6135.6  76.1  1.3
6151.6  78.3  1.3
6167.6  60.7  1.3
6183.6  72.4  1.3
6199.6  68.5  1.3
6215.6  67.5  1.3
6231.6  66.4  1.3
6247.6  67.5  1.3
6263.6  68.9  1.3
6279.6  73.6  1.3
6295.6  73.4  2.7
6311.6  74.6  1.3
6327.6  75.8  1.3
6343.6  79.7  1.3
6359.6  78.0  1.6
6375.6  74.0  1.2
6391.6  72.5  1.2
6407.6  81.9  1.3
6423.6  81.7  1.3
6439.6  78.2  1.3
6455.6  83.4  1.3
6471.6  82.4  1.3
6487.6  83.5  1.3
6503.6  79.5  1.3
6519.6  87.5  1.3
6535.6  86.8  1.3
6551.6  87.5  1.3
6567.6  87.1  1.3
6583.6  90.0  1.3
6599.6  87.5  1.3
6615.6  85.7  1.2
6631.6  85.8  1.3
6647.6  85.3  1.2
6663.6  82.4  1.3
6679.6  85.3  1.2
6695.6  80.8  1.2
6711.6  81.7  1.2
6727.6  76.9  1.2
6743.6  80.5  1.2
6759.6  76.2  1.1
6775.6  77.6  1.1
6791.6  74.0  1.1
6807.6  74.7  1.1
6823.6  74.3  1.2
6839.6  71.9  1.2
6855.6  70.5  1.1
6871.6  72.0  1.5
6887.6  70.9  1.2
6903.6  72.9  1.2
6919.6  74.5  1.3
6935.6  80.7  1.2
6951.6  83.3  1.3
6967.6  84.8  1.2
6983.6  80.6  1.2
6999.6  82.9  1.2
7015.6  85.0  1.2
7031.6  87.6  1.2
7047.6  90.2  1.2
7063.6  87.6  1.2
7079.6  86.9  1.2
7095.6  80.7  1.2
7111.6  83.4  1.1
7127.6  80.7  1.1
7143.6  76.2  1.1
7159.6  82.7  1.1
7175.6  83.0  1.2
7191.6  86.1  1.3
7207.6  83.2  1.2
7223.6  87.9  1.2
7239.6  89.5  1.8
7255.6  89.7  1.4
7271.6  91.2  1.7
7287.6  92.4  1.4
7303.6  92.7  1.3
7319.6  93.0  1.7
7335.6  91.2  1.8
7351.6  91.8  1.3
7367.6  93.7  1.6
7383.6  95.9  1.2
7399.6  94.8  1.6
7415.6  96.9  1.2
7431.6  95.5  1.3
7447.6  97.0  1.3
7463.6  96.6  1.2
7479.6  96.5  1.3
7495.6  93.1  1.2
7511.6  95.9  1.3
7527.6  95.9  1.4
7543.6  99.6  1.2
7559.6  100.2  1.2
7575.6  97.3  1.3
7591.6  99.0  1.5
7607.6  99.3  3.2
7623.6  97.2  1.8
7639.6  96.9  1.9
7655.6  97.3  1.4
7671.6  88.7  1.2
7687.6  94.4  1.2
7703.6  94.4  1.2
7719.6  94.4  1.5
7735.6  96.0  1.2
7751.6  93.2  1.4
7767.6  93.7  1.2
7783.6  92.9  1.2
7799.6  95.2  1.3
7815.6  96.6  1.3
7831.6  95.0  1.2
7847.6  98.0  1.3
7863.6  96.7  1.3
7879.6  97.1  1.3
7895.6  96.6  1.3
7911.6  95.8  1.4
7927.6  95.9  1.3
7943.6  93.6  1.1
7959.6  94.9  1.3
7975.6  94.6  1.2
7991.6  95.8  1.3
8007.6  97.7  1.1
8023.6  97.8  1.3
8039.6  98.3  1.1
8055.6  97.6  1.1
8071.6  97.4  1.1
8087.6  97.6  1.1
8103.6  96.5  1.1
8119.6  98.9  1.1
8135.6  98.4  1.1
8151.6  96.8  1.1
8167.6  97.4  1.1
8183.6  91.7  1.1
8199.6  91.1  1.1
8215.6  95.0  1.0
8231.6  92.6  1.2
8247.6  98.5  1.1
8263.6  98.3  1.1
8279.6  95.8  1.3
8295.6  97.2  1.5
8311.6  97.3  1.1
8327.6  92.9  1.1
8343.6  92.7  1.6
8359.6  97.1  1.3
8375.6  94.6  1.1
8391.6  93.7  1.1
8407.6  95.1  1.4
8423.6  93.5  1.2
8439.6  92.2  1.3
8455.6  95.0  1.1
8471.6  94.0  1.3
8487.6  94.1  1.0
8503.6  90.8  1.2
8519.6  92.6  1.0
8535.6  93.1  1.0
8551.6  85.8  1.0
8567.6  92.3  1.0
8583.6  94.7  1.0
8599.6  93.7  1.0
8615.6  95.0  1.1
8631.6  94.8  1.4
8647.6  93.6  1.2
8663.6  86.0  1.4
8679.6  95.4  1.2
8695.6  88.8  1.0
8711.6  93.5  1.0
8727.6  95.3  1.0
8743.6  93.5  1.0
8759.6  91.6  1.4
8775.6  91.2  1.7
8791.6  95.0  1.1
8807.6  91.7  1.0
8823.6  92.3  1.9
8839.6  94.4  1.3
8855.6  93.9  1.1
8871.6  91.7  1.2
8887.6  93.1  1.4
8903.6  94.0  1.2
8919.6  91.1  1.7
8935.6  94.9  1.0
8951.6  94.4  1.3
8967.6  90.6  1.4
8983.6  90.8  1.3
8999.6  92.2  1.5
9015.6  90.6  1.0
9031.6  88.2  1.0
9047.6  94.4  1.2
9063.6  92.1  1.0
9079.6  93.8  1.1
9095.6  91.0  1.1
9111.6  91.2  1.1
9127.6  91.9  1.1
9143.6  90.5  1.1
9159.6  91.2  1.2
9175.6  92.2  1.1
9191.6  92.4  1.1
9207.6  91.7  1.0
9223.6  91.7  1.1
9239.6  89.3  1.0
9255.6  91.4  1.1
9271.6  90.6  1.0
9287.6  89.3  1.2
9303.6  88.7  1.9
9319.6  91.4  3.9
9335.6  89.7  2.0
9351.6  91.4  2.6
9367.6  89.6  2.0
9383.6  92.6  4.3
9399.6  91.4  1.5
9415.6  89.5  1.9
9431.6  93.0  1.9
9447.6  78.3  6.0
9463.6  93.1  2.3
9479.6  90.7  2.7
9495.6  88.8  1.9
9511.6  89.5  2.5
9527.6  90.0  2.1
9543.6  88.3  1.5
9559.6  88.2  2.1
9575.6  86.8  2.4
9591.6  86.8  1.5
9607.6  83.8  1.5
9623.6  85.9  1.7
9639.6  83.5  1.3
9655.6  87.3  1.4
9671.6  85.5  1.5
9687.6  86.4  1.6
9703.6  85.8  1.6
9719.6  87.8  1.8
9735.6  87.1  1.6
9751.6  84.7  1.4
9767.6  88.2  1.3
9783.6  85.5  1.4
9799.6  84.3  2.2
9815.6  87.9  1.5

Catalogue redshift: 0.000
